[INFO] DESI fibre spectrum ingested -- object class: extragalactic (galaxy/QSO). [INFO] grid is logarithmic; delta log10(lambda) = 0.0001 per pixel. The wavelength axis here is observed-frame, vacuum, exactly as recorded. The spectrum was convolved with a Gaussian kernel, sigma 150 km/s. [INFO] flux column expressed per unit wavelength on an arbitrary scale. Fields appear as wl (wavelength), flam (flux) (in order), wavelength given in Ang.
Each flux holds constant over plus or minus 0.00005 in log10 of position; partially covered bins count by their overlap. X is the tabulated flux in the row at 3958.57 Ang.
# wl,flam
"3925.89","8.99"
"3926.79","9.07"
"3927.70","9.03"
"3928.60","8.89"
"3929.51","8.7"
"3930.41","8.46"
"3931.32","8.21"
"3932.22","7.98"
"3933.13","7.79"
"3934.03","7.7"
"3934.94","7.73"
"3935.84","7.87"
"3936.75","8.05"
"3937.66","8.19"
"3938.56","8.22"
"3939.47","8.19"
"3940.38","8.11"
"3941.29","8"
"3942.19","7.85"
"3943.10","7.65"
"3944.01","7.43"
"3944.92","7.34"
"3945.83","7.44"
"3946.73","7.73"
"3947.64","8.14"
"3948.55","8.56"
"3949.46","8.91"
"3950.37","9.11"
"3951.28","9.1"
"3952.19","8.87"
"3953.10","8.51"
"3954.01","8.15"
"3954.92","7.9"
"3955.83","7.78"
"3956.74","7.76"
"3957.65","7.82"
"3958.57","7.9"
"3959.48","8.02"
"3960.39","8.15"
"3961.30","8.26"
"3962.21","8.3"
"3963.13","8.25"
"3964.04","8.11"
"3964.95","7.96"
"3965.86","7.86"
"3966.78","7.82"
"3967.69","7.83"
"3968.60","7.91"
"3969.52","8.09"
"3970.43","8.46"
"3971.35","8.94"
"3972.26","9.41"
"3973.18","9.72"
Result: 7.9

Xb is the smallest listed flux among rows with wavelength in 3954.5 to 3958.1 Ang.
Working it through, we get 7.76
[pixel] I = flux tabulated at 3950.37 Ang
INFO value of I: 9.11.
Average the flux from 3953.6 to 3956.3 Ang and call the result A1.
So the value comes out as 7.95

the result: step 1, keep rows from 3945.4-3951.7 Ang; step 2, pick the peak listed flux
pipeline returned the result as 9.11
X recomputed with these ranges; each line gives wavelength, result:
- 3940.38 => 8.11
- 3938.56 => 8.22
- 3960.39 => 8.15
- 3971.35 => 8.94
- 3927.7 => 9.03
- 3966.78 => 7.82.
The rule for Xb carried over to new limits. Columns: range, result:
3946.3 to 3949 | 7.73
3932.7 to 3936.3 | 7.7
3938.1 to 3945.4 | 7.34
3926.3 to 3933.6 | 7.79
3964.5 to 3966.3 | 7.86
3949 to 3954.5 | 8.15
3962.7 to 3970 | 7.82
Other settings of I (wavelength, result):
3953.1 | 8.51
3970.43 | 8.46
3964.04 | 8.11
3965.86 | 7.86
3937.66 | 8.19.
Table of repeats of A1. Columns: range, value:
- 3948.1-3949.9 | 8.73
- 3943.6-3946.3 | 7.42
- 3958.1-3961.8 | 8.08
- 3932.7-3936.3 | 7.78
